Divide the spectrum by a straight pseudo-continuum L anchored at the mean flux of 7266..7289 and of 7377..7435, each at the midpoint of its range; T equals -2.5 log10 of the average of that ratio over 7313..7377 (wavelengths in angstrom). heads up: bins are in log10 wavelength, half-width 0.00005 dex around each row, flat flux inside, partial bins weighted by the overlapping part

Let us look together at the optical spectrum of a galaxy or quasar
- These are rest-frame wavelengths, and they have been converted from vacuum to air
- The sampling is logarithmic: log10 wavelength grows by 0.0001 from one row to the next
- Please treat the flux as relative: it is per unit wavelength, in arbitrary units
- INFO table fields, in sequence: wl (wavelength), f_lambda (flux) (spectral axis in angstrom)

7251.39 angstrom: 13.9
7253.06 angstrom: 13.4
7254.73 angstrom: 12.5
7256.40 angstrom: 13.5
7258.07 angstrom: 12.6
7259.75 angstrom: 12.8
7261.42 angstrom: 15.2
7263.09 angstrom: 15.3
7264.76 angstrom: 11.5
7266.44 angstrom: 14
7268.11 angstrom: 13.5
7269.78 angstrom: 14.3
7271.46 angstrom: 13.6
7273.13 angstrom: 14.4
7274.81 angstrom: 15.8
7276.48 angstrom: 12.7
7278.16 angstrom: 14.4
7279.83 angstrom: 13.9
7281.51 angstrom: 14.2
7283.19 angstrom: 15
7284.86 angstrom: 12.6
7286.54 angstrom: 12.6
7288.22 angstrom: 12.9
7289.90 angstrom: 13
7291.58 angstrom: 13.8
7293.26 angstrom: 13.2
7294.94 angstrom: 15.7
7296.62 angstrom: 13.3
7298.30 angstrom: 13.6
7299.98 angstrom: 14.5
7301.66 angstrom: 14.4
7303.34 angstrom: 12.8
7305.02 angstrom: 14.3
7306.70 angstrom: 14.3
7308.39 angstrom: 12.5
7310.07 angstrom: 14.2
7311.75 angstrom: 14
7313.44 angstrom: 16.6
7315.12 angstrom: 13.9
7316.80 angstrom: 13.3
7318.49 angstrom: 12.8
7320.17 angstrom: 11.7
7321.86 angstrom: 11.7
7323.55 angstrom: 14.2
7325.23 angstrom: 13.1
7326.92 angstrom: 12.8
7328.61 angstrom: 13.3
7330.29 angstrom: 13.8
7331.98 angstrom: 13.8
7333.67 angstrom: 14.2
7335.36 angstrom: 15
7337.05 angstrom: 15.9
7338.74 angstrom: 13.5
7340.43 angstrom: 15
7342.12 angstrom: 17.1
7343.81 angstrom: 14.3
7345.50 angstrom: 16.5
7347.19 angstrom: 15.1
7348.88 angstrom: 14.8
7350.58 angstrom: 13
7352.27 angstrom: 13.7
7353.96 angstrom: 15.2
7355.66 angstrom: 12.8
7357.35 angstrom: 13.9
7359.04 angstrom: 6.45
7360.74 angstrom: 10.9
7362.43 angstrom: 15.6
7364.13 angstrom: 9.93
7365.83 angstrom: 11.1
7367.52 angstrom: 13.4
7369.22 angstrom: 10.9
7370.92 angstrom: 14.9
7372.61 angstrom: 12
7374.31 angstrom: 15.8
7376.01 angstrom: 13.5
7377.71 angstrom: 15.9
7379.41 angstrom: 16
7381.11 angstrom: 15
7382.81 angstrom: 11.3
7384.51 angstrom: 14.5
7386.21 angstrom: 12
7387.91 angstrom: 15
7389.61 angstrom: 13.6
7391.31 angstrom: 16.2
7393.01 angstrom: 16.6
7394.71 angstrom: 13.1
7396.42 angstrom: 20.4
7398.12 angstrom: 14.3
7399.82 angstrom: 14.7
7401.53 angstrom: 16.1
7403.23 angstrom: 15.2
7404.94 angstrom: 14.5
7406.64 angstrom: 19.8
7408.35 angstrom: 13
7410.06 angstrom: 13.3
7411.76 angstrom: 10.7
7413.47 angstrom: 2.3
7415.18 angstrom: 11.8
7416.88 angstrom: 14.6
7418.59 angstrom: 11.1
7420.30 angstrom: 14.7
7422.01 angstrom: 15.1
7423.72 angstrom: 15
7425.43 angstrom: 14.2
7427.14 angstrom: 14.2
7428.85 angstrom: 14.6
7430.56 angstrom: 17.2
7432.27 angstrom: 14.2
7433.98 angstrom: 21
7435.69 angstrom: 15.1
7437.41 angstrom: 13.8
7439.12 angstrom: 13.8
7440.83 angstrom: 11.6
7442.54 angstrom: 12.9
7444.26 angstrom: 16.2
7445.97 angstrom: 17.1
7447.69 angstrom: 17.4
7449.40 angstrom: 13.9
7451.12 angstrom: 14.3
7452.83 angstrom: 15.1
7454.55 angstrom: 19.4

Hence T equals 0.05 mag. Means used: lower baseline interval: 13.9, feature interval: 13.6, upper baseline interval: 14.4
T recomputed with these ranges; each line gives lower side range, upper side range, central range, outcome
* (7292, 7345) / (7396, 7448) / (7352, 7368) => 0.160 mag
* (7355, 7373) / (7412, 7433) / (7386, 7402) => -0.212 mag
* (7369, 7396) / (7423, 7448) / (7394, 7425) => 0.066 mag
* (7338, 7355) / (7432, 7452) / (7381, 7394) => 0.053 mag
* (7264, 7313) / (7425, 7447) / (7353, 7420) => 0.087 mag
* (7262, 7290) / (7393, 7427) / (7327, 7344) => -0.051 mag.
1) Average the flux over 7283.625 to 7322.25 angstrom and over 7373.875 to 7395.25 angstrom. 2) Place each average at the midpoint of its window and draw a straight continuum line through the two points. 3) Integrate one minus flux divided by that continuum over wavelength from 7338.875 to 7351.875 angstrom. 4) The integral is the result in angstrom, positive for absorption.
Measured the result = -0.85 angstrom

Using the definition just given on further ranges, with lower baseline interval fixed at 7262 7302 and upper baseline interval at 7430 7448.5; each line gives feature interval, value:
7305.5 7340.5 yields 1.2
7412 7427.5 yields 2.9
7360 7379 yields 2.0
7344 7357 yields 0.1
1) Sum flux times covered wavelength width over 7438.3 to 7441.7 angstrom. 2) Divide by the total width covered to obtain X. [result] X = 12.7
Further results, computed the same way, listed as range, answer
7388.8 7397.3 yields 16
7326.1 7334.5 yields 13.6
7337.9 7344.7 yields 15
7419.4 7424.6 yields 14.9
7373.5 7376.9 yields 14.6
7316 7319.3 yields 13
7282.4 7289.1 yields 13.3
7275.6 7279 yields 13.6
